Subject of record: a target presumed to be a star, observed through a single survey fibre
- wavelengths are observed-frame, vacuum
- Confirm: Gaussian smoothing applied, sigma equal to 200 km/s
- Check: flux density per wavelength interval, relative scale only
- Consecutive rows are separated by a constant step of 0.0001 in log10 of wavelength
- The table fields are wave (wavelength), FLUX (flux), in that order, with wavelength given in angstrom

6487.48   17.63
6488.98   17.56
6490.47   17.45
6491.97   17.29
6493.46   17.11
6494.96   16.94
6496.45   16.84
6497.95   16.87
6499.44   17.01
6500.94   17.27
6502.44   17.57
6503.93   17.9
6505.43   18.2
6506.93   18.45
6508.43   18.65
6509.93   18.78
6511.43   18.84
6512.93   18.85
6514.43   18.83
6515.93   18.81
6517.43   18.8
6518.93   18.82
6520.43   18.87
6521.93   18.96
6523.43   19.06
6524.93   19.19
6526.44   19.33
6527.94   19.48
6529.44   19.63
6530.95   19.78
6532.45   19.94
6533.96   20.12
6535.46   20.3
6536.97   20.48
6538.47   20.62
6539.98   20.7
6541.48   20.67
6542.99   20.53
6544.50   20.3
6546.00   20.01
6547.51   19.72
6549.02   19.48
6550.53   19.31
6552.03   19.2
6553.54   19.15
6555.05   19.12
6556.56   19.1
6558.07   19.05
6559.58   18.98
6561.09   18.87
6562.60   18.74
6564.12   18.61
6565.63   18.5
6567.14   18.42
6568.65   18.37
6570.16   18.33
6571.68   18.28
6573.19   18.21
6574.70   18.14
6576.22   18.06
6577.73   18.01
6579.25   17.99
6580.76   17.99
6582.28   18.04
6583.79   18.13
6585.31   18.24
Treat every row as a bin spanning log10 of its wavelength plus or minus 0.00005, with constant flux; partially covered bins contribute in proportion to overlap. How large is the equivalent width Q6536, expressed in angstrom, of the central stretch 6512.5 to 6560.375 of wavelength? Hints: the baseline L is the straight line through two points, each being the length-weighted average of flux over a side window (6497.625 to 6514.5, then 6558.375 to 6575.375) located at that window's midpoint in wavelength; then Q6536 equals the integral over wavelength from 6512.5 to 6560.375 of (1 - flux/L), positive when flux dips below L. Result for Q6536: -3.2 angstrom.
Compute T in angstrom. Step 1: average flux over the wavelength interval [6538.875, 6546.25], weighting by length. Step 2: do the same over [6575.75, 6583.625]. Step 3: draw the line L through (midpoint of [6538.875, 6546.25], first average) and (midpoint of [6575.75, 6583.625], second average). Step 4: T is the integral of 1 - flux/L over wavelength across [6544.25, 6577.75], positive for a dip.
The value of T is 0.7 angstrom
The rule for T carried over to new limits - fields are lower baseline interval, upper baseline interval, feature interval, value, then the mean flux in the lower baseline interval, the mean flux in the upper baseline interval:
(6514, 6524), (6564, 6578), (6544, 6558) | -0.7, 18.9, 18.3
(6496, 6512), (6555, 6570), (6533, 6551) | -1.7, 17.9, 18.7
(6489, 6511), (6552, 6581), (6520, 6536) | -1.3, 17.6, 18.5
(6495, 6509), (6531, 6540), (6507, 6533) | -0.1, 17.6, 20.3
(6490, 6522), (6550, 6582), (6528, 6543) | -1.6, 18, 18.6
